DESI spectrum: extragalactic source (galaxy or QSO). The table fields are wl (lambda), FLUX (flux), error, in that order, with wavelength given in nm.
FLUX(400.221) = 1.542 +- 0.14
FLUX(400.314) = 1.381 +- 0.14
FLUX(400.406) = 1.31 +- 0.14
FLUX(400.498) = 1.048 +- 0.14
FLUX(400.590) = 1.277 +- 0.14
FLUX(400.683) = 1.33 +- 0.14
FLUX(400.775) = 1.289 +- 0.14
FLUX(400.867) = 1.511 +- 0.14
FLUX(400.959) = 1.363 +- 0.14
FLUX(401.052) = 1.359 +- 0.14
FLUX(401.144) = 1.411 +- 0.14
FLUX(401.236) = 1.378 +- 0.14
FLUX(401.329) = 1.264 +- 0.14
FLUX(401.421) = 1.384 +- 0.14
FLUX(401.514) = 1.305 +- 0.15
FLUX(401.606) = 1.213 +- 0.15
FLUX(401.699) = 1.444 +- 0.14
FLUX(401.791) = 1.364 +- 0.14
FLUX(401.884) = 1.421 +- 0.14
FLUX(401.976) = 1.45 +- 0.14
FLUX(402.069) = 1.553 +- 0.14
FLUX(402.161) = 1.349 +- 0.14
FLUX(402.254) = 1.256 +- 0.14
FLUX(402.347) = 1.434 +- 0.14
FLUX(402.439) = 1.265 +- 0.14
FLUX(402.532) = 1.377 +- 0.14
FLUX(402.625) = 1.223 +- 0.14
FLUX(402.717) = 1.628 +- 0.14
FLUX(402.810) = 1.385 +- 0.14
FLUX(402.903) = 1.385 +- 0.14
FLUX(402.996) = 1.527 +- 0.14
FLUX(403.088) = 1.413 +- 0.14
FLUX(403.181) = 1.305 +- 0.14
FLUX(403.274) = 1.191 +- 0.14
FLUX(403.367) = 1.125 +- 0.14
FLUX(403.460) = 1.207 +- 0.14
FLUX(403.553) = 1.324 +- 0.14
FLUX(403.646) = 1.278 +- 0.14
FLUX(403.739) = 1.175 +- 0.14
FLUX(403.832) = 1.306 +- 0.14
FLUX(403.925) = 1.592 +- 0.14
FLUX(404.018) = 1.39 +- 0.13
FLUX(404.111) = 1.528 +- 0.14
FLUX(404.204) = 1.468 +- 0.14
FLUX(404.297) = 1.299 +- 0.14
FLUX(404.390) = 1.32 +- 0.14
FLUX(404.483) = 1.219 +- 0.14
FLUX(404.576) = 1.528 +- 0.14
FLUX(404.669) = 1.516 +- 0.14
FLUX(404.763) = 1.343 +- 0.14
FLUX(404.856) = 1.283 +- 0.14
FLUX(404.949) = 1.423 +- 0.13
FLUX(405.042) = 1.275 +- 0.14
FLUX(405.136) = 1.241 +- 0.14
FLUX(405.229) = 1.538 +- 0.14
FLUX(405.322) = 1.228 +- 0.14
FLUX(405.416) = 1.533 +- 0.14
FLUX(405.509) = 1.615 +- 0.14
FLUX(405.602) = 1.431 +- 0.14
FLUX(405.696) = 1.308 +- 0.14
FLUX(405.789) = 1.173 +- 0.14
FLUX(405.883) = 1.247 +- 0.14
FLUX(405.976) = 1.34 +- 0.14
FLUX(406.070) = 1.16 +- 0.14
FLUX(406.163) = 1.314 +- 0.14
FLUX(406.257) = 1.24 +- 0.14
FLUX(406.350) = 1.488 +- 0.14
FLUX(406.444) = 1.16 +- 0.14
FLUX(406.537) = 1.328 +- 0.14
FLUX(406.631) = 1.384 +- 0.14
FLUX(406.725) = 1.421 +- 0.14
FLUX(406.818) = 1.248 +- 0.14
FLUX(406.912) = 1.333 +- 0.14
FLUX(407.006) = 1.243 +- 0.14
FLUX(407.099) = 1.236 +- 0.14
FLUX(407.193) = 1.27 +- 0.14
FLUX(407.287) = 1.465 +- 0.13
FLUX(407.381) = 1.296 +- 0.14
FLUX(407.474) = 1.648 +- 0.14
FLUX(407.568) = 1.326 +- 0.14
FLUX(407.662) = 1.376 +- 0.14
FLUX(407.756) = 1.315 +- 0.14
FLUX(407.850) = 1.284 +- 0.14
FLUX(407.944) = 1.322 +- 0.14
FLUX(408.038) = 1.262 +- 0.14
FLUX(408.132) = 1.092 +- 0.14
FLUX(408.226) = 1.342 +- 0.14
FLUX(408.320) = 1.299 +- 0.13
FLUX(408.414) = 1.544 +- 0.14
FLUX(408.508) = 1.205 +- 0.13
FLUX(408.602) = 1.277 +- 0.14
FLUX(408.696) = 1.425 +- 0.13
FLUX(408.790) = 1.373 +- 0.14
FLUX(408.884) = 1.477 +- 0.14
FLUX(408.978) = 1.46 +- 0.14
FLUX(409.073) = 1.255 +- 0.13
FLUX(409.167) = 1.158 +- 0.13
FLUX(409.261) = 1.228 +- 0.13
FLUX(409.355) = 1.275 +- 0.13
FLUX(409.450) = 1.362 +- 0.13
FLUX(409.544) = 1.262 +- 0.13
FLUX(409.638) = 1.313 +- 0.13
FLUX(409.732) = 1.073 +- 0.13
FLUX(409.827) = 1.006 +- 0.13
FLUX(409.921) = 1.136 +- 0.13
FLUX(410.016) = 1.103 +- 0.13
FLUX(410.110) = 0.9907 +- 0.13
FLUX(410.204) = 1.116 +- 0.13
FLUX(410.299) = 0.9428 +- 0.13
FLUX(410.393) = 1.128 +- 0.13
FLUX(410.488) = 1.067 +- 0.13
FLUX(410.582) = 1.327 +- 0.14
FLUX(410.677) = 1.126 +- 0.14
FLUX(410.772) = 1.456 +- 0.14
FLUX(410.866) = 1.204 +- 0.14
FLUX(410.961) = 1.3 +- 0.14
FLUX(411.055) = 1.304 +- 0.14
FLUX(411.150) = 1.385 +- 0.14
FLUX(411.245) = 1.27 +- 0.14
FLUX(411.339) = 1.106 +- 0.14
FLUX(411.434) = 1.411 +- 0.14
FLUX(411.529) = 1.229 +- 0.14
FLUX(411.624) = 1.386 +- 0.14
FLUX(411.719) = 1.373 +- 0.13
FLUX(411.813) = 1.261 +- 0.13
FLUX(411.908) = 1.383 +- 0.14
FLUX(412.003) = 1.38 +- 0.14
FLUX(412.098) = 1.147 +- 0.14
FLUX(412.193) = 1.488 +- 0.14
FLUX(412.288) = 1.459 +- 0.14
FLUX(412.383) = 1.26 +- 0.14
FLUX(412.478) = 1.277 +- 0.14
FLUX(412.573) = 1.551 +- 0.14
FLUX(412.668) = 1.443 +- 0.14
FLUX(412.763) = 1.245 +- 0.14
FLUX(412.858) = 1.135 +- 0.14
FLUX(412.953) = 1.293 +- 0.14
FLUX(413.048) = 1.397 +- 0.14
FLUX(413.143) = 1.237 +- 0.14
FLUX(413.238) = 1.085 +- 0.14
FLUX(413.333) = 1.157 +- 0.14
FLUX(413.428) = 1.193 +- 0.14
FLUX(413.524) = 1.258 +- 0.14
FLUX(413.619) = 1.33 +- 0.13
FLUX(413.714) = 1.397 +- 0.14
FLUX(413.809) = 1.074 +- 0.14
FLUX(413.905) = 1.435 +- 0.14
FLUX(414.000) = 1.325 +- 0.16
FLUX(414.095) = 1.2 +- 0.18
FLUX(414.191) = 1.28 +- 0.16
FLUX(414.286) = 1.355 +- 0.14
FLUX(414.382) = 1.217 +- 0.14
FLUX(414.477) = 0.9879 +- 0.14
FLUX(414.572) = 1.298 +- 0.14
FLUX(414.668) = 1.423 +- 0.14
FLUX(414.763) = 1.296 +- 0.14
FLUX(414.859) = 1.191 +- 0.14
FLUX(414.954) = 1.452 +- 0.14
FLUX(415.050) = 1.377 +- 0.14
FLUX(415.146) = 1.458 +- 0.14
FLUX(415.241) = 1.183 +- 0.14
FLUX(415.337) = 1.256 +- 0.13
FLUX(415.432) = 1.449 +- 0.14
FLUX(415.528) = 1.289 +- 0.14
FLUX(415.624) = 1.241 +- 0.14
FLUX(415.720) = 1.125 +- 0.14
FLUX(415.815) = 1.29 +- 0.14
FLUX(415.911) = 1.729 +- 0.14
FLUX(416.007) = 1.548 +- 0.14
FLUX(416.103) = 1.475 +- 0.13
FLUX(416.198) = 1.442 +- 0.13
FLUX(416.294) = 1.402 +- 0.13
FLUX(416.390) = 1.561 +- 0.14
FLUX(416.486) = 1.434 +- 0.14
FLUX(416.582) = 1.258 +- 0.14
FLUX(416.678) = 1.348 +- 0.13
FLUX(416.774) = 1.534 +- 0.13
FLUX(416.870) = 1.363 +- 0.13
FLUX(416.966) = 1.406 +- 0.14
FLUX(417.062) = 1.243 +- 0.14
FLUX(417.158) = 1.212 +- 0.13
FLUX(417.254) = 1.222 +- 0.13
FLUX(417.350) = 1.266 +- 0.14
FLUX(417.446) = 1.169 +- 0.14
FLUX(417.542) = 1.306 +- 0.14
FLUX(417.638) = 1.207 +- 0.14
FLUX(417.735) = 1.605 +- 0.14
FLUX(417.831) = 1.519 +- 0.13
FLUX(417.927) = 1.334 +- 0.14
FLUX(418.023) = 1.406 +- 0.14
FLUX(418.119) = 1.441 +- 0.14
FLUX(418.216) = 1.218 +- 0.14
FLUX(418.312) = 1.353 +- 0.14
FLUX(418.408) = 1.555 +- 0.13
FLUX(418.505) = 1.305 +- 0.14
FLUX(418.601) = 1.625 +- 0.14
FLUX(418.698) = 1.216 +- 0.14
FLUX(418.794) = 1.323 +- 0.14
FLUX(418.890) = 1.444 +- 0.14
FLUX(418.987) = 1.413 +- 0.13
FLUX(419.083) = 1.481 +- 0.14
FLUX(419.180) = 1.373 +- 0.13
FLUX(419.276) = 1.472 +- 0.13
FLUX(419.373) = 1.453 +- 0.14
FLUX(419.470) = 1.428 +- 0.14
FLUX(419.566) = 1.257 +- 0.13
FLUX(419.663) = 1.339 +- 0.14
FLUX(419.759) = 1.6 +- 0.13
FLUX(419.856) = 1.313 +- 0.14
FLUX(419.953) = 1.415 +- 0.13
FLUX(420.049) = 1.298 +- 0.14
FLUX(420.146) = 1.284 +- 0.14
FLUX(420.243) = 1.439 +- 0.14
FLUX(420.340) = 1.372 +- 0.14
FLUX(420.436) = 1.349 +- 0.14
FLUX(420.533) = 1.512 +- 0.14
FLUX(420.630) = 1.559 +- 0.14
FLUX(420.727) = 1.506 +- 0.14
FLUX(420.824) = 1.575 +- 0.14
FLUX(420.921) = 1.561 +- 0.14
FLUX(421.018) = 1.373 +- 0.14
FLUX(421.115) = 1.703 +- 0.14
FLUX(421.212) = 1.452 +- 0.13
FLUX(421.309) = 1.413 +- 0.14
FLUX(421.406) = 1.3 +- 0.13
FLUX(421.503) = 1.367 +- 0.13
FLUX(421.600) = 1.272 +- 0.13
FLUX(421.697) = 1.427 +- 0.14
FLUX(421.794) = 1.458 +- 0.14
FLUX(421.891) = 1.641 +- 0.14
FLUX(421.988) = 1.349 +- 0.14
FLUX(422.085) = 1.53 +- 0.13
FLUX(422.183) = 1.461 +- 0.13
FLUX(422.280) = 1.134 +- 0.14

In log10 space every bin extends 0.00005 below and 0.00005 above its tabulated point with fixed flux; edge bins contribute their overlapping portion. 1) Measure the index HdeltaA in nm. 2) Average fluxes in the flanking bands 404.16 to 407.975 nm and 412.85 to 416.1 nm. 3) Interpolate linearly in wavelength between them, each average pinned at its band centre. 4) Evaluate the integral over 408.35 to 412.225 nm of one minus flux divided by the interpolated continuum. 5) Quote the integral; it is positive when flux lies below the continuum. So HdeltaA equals 0.18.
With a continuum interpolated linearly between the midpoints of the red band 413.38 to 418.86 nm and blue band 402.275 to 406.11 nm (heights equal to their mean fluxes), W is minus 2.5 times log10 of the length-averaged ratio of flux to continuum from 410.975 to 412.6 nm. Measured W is 0.01 mag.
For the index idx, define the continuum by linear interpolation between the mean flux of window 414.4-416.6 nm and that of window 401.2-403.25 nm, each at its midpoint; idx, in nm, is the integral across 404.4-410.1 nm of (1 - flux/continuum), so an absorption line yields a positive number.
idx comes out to 0.22 nm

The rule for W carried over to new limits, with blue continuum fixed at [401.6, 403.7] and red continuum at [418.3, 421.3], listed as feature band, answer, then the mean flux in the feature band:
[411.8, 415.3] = 0.09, 1.3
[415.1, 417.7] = 0.05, 1.35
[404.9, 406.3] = 0.02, 1.34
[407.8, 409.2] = 0.05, 1.32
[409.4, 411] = 0.19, 1.17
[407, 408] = 0.02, 1.35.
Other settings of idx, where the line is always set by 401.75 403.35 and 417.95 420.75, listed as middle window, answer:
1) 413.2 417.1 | 0.20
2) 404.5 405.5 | -0.01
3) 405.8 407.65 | 0.08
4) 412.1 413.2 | 0.05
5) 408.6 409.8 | 0.08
